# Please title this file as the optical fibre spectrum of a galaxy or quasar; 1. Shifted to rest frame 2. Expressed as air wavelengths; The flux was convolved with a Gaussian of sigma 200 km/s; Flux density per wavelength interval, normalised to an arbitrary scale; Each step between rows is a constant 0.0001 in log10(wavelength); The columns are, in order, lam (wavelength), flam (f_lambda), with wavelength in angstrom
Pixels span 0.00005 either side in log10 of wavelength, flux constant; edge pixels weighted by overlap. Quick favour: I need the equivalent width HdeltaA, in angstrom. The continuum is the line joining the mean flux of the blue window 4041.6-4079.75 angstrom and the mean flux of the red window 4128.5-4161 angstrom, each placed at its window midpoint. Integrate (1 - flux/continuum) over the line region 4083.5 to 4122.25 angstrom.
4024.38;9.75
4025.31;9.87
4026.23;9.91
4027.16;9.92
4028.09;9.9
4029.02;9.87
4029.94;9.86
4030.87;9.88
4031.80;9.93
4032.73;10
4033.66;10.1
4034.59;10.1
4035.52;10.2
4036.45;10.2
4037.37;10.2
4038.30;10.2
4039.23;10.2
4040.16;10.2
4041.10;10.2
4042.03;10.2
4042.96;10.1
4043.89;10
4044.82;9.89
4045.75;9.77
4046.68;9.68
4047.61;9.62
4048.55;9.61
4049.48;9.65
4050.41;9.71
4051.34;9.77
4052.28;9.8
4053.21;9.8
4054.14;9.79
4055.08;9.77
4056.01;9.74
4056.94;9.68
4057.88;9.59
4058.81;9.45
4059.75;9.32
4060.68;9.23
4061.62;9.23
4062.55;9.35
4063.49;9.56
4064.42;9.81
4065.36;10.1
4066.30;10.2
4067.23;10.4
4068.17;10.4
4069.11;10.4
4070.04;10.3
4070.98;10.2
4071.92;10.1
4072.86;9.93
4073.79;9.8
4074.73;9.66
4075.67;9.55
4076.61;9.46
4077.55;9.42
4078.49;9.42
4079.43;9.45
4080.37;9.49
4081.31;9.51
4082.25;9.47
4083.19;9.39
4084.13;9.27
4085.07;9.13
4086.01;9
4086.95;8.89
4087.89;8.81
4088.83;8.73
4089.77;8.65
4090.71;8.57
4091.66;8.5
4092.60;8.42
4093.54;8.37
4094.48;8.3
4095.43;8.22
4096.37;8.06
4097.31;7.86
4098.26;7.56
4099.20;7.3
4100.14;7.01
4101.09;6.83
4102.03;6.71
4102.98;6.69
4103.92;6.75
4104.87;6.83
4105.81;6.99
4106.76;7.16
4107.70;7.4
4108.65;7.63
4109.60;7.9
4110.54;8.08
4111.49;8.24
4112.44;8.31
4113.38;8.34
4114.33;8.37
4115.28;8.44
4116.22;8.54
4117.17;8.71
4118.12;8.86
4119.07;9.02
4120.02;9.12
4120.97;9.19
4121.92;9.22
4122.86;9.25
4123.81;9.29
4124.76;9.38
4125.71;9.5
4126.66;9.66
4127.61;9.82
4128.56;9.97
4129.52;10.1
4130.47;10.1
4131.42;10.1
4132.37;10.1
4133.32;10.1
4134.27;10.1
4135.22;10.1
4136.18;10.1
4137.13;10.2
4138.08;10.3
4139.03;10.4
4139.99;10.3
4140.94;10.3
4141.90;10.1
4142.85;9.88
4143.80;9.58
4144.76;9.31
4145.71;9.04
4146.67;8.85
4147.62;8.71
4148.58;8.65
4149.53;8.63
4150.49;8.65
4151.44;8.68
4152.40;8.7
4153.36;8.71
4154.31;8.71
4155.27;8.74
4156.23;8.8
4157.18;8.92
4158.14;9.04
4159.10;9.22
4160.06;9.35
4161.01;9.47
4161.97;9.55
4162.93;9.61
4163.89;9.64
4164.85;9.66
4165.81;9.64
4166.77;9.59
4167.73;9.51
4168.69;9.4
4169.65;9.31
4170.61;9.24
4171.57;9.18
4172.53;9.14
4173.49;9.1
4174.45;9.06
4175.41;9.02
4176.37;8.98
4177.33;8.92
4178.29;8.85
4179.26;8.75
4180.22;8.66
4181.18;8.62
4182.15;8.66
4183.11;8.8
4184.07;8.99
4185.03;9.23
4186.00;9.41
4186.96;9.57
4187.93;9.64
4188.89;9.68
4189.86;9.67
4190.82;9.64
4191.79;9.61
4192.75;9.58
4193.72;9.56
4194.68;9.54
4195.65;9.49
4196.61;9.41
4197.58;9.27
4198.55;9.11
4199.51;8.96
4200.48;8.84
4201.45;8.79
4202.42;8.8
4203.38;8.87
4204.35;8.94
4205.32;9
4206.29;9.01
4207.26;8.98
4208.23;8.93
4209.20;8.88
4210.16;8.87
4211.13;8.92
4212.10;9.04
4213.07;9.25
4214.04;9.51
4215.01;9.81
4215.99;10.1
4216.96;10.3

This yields 6.0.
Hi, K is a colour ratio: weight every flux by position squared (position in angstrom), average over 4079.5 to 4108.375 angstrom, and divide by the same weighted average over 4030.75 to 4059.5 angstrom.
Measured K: 0.8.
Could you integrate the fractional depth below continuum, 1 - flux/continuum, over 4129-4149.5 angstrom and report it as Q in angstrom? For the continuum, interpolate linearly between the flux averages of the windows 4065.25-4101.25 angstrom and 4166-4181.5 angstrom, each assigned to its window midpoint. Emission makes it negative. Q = -1.6 angstrom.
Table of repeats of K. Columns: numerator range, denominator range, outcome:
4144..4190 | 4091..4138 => 1.08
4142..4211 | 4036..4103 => 1.03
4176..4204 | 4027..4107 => 1.05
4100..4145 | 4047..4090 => 0.96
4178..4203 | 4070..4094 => 1.05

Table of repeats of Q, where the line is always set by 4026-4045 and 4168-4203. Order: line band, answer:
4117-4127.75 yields 0.3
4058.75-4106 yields 4.3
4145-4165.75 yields 0.7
